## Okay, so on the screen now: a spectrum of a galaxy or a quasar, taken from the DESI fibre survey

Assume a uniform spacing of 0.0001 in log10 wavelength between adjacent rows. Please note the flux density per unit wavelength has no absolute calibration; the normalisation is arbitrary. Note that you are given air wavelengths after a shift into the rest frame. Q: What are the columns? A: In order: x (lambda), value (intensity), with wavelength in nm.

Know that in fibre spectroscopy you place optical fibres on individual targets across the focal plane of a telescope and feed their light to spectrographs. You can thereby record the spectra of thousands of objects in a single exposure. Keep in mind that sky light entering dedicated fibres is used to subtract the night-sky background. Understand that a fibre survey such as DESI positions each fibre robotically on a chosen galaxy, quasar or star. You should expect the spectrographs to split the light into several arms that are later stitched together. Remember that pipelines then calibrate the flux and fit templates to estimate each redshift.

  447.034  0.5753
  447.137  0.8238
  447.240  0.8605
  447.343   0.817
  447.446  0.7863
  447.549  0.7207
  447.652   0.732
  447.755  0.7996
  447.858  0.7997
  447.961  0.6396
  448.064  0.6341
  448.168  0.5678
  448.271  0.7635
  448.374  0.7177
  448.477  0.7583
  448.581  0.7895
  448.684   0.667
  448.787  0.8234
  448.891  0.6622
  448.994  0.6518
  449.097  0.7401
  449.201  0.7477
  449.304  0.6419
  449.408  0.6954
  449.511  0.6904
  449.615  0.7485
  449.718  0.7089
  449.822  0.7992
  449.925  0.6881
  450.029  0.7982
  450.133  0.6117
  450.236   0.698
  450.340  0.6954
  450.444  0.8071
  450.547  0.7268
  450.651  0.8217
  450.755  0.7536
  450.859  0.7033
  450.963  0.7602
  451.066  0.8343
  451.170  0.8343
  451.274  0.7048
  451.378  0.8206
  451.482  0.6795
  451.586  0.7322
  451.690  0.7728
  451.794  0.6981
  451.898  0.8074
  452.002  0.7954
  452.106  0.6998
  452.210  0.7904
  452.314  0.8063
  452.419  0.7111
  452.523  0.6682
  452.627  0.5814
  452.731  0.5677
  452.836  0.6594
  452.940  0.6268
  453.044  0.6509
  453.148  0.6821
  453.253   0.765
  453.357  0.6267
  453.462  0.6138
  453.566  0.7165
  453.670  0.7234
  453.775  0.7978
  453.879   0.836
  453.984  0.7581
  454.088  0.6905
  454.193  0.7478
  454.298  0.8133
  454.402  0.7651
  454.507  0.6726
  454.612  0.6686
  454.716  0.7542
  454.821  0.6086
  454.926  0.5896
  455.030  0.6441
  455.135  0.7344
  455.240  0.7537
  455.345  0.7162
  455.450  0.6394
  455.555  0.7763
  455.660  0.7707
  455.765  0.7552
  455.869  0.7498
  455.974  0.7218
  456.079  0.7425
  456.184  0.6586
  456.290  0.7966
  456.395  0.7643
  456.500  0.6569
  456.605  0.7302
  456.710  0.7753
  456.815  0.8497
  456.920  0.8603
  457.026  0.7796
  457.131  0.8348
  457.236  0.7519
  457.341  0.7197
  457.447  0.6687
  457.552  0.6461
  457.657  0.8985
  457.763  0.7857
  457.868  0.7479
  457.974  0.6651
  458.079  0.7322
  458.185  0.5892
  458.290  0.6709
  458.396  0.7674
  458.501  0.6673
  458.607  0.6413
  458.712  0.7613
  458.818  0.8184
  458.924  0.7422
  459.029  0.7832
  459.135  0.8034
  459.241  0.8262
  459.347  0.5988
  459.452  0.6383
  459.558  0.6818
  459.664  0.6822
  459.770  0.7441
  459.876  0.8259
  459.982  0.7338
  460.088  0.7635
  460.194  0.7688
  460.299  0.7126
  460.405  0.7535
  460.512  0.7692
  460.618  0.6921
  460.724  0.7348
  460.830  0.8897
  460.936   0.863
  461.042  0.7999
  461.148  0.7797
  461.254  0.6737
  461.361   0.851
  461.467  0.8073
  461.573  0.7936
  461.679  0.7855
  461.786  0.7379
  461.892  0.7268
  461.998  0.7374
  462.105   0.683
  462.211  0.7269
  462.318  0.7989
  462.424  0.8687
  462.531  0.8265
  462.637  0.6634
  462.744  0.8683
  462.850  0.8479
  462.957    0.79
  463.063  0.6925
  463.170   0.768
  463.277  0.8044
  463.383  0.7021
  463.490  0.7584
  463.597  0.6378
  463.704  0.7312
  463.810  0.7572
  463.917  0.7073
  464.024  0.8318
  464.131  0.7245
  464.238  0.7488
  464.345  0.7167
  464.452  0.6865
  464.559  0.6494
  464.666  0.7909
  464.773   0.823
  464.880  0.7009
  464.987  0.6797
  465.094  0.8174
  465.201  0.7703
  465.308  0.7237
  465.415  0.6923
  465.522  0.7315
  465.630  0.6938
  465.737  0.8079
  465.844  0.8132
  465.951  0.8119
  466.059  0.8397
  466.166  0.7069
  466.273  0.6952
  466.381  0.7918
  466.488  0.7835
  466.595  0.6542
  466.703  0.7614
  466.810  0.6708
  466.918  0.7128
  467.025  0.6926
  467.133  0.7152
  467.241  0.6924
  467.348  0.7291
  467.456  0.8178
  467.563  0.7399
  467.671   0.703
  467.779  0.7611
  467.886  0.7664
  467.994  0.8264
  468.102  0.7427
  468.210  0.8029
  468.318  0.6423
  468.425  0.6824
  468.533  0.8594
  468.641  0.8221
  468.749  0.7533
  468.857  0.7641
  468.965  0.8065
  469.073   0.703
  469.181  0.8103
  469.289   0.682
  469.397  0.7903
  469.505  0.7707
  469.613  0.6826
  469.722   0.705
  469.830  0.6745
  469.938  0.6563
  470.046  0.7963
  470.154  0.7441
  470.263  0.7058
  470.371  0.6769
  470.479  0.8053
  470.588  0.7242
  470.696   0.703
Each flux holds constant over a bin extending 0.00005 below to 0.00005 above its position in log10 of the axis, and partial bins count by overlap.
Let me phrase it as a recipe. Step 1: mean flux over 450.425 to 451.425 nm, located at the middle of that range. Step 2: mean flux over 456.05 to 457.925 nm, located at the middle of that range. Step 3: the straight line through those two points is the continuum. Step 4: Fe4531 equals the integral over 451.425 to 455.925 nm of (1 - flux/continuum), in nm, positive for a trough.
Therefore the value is 0.33 nm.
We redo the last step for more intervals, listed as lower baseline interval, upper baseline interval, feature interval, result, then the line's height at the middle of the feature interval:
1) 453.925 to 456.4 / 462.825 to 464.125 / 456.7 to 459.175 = -0.06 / 0.73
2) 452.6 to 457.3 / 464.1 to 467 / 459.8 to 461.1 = -0.08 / 0.731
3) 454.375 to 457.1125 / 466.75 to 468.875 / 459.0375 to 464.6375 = -0.13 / 0.737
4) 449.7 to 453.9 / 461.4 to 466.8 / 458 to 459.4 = 0.04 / 0.741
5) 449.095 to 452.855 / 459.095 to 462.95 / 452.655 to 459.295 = 0.19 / 0.746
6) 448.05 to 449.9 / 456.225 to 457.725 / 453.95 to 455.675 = 0.09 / 0.751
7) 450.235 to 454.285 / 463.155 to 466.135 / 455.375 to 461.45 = -0.07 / 0.737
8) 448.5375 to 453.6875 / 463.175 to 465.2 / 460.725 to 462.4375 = -0.10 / 0.735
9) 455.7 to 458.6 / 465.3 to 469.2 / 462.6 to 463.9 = -0.01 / 0.745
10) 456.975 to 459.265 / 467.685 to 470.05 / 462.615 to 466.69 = -0.02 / 0.745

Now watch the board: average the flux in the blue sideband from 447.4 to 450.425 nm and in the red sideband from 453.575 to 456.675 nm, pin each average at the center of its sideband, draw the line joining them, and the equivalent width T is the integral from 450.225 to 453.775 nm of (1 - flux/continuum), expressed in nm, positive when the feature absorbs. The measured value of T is -0.008 nm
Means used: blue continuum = 0.717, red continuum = 0.726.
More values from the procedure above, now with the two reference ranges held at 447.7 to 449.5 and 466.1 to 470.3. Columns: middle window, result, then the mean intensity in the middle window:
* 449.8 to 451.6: -0.08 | 0.748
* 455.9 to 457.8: -0.09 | 0.757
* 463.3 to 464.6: 0.02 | 0.724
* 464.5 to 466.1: -0.04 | 0.755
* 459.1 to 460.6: -0.01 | 0.734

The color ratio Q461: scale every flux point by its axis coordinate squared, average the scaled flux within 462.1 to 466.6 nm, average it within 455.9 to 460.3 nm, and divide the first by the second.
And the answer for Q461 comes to 1.05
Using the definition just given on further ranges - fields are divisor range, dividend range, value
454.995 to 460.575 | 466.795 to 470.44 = 1.05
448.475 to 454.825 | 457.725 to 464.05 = 1.08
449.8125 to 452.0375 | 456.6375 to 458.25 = 1.03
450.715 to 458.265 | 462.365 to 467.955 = 1.08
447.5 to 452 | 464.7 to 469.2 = 1.10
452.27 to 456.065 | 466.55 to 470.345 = 1.11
